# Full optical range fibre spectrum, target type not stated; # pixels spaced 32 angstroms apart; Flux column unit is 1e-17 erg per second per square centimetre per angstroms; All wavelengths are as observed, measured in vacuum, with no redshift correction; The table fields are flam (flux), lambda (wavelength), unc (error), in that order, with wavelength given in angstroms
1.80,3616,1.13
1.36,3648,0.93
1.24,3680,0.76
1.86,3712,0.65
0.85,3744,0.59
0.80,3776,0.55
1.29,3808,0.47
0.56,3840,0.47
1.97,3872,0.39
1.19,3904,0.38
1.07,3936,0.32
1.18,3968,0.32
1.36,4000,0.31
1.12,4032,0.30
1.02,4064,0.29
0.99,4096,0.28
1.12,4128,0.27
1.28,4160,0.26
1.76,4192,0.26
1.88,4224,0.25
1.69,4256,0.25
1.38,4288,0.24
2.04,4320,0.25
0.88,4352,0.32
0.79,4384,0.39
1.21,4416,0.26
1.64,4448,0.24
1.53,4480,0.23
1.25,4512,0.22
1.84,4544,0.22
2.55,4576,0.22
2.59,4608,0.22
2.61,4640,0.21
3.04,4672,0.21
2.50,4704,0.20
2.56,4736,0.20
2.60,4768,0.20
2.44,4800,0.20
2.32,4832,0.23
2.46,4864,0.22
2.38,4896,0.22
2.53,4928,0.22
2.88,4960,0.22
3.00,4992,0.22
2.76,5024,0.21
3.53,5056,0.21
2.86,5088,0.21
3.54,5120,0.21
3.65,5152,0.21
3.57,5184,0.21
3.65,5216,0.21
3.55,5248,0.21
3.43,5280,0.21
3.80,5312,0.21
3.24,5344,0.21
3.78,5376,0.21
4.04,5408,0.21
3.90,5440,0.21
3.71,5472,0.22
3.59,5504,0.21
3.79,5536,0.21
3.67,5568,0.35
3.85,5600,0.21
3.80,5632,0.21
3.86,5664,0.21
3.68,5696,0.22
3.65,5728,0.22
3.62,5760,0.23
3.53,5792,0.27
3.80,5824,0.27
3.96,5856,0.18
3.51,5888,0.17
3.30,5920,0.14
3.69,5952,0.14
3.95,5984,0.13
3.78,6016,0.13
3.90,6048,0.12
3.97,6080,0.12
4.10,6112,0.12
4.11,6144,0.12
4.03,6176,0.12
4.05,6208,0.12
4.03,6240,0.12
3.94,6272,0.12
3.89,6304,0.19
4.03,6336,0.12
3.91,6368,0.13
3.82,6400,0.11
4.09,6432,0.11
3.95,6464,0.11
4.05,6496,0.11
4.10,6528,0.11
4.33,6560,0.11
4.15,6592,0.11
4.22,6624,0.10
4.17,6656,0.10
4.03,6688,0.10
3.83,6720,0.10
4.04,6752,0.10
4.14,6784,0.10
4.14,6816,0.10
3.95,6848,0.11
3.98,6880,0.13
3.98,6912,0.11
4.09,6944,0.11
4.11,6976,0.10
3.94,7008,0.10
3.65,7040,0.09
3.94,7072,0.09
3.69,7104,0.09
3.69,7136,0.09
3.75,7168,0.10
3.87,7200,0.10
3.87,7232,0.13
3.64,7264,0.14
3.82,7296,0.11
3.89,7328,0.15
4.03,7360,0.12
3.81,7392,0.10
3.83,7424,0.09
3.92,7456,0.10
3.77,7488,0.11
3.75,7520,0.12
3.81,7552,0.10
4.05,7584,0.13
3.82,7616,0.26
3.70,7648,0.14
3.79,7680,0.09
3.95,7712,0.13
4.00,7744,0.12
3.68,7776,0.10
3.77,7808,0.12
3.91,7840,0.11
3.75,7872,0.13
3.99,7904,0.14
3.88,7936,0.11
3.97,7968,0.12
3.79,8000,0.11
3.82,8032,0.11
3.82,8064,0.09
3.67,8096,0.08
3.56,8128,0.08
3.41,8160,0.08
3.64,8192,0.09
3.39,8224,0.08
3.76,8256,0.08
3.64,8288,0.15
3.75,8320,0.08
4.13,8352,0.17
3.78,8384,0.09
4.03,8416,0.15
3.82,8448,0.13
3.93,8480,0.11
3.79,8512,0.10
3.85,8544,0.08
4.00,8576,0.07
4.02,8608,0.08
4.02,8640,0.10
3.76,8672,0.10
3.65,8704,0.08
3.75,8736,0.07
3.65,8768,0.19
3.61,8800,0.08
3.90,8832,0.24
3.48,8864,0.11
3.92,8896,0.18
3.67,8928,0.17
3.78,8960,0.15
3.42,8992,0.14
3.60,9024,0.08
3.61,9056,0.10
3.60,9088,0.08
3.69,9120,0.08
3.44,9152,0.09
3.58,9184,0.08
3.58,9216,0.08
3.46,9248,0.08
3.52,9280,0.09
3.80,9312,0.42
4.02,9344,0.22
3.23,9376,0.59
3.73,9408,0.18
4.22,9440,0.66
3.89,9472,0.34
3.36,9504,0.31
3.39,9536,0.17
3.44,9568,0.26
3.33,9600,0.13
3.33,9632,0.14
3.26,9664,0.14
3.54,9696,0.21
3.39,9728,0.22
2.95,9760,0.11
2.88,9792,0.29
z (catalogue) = 0.142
